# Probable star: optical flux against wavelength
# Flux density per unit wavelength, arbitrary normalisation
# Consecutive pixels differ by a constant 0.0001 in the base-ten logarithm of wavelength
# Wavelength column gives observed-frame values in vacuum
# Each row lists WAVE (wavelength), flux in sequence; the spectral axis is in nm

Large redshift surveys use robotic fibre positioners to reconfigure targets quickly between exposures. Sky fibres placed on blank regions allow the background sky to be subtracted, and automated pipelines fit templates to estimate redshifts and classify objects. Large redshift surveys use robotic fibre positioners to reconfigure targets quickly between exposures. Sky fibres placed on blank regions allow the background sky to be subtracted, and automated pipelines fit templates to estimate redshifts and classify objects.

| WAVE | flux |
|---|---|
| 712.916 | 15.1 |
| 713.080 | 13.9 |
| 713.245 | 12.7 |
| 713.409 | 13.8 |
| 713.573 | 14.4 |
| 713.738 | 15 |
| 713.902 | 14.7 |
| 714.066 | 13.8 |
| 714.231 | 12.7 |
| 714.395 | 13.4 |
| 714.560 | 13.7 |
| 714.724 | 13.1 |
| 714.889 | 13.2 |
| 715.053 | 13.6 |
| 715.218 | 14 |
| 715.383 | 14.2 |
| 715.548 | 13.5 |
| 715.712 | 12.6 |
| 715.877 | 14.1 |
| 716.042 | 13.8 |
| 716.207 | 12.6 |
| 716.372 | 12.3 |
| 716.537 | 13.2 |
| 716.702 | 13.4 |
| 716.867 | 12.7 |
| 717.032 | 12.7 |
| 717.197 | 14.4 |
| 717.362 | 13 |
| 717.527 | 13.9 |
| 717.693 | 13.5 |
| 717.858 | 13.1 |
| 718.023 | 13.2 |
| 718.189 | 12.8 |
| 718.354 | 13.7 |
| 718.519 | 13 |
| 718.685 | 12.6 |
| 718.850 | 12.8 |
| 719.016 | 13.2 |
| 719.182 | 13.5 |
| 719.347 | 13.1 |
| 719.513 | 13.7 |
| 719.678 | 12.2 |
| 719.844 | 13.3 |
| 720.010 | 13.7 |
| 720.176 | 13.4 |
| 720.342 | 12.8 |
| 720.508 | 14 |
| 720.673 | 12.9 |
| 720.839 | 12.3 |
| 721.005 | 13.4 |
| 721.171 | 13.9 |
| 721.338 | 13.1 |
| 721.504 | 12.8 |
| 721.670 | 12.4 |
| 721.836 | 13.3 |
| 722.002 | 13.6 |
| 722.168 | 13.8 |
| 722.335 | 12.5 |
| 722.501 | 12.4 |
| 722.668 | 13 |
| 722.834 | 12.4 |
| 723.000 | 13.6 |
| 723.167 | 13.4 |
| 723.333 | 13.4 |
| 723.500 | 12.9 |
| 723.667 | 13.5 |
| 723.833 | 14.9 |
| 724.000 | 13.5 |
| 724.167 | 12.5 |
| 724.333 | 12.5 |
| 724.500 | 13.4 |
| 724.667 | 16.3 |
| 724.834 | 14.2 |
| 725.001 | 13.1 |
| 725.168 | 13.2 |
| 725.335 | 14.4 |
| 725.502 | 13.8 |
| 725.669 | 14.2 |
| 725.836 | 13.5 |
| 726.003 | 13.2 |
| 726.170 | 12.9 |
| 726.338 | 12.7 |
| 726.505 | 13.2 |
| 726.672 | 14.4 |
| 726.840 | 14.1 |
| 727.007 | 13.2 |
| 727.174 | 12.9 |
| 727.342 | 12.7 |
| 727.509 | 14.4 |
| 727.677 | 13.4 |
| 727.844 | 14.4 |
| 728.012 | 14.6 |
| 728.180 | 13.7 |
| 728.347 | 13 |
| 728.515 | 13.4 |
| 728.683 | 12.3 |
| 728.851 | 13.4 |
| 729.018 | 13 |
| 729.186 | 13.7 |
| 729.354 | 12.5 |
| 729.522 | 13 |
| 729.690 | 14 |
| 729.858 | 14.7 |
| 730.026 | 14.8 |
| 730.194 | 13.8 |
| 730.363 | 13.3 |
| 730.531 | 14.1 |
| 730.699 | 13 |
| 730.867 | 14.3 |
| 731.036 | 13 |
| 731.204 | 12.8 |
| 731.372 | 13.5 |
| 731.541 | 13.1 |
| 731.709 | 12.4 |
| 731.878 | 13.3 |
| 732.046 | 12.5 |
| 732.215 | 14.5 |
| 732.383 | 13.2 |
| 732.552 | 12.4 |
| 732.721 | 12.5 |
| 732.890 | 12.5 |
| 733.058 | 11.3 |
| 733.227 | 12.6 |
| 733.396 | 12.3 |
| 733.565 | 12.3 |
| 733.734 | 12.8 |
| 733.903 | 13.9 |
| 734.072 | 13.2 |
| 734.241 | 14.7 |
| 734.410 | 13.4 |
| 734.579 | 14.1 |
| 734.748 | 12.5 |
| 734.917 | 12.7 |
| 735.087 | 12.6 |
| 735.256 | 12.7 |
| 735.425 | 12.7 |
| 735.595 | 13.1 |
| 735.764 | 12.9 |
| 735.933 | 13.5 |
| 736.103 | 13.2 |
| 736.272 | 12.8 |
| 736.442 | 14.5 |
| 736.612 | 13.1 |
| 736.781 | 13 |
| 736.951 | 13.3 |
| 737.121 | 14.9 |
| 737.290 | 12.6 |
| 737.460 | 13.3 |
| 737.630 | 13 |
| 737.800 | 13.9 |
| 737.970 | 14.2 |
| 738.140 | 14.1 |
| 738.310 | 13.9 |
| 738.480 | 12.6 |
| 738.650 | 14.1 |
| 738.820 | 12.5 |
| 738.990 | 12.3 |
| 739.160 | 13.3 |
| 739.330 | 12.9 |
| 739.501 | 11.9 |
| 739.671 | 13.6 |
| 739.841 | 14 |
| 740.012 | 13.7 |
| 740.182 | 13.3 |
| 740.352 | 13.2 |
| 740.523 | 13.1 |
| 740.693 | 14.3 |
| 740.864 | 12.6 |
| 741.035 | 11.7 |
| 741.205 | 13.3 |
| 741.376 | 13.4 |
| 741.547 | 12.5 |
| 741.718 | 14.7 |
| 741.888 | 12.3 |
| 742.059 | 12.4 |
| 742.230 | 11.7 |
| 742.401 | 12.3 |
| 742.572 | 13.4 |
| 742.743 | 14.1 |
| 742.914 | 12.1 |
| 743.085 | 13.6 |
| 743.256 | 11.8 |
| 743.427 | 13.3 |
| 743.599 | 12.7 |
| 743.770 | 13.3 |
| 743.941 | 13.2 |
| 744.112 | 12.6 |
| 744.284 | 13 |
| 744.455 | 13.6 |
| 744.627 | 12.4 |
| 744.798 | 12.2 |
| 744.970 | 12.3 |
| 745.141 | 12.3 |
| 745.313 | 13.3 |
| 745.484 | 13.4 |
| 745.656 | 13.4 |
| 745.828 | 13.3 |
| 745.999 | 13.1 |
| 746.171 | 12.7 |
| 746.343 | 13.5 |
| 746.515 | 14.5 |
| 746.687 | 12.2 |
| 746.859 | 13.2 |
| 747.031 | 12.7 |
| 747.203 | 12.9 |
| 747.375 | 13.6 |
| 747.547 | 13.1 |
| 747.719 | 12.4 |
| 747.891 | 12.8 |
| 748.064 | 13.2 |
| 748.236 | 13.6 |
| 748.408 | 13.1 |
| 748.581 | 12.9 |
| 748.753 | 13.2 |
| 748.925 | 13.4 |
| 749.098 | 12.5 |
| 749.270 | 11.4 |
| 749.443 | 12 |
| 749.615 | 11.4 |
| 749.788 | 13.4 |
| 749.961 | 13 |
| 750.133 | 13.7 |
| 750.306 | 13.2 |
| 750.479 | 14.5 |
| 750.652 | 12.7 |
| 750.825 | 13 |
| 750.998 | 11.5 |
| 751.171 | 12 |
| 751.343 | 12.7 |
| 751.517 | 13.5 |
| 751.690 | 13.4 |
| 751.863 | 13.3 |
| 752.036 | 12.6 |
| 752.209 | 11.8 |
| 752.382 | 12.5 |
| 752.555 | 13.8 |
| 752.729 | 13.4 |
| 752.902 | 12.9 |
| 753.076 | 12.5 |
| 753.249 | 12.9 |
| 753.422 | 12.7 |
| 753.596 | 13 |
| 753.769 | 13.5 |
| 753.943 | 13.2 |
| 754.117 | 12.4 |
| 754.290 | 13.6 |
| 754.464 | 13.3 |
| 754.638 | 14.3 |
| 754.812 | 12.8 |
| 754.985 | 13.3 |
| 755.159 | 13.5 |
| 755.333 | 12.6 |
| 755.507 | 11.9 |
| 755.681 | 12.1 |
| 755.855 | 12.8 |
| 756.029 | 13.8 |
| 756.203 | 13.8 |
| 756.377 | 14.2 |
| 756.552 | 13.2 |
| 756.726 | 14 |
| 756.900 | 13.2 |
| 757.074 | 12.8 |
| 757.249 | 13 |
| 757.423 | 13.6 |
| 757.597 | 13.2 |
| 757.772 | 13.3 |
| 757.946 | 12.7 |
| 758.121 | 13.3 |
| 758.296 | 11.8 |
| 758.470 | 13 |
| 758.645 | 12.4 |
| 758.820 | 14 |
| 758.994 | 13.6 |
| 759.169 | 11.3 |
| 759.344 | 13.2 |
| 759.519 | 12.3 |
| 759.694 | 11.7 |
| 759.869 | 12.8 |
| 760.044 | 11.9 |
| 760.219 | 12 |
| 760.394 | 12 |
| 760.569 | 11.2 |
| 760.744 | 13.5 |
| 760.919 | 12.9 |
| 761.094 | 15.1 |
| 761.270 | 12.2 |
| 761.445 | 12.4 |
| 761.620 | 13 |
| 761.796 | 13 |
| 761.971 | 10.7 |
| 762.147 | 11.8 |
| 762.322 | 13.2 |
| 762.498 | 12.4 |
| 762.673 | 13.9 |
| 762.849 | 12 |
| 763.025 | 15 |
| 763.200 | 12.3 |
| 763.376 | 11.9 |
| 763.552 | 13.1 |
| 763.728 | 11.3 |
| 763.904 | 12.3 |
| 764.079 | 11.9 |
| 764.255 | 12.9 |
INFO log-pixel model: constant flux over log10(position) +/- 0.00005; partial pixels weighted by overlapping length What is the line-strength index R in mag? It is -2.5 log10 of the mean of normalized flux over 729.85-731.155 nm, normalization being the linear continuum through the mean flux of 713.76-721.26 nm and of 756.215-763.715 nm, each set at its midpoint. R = -0.05 mag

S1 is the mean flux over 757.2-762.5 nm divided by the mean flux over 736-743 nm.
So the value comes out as 0.96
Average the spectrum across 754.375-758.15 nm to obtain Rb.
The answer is 13.2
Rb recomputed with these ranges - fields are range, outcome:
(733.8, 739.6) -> 13.3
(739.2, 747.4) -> 13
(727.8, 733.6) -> 13.2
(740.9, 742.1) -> 12.9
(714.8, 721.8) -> 13.2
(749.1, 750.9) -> 12.8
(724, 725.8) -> 13.7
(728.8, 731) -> 13.7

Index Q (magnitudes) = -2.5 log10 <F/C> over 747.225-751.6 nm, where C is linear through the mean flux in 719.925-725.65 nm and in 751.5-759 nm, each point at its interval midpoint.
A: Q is 0.02 mag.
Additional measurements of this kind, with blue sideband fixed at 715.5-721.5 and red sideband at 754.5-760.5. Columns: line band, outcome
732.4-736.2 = 0.01 mag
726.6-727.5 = -0.03 mag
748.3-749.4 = 0.02 mag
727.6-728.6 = -0.05 mag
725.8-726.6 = 0.00 mag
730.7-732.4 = -0.01 mag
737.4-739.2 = -0.03 mag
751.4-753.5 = 0.00 mag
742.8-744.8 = 0.01 mag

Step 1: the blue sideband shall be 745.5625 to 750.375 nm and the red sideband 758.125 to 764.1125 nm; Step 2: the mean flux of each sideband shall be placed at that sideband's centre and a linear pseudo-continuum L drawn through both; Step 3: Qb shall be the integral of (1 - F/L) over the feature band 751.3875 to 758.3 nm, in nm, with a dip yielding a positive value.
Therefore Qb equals -0.18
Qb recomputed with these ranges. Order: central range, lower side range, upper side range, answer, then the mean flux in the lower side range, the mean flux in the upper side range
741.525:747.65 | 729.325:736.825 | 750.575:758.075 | 0.063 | 13.2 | 13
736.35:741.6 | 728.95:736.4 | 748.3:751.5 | -0.109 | 13.2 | 12.8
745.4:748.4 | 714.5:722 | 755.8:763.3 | -0.039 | 13.2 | 12.9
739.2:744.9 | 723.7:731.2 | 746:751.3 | 0.064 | 13.6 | 12.9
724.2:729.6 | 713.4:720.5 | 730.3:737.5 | -0.115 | 13.4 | 13.1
